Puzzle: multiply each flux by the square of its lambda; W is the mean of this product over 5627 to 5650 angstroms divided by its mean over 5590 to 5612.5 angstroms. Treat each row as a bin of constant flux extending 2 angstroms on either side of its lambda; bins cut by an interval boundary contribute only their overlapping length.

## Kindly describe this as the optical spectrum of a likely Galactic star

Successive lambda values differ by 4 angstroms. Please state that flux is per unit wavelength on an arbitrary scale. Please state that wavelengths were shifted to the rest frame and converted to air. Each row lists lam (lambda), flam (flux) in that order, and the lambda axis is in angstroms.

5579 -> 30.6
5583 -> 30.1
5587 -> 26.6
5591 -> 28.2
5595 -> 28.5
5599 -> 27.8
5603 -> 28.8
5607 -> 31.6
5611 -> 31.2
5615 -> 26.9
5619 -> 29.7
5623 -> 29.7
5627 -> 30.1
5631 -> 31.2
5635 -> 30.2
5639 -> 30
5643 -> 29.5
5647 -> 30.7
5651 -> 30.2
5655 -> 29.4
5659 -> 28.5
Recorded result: 1.0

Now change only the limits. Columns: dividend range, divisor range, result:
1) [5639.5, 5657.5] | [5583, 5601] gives 1.09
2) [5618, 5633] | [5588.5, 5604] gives 1.08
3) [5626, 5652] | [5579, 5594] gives 1.08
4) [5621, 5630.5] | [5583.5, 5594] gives 1.09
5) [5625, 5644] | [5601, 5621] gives 1.03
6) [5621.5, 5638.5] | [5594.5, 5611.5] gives 1.04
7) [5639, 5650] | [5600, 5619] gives 1.03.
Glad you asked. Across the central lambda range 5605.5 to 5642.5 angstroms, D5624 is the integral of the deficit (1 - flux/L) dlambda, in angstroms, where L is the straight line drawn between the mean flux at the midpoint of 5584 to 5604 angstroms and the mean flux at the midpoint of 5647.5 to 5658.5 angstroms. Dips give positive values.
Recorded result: -1.4 angstroms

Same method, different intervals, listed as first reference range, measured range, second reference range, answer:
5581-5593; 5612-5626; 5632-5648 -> 0.2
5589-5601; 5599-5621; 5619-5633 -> -0.2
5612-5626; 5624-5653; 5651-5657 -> -0.9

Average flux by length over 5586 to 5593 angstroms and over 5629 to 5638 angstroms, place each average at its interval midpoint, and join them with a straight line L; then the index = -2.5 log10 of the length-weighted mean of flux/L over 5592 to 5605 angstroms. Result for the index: -0.01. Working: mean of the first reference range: 27.5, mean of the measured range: 28.4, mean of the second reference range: 30.6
